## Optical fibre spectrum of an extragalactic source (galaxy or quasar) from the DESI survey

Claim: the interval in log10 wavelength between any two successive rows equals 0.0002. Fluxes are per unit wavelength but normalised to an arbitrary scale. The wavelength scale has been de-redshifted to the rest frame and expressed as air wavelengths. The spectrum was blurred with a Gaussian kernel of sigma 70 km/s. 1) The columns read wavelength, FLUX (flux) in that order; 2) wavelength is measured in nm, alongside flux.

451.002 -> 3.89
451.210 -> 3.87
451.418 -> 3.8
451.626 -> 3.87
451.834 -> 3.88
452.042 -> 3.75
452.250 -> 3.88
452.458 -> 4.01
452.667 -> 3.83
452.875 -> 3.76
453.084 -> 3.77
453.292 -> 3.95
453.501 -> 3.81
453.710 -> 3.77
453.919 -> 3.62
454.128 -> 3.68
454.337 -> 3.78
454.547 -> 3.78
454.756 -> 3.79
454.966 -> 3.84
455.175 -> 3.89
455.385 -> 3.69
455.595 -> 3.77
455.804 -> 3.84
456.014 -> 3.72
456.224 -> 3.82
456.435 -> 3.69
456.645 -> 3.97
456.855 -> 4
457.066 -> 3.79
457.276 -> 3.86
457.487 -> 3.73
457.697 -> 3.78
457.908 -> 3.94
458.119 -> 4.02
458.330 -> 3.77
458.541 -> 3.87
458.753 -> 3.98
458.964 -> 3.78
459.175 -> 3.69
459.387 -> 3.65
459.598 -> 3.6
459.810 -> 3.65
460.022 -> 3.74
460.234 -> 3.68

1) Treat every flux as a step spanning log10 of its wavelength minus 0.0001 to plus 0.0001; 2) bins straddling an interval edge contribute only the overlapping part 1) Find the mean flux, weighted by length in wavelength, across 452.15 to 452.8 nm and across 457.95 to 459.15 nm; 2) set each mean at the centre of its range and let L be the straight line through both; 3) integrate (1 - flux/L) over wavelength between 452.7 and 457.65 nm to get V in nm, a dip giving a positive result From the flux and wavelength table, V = 0.12 nm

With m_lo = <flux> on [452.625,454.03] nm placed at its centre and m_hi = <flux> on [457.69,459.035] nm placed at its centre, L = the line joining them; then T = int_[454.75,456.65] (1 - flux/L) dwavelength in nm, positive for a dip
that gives 0.02 nm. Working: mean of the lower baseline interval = 3.79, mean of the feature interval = 3.79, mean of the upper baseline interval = 3.89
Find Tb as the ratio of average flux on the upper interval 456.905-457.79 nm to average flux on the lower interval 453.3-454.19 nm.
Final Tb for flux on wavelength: 1.02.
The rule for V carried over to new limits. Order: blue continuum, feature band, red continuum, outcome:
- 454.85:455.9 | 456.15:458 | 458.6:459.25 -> -0.01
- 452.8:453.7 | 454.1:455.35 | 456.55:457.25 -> 0.02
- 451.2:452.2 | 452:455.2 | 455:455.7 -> 0.01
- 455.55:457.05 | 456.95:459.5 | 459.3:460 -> -0.07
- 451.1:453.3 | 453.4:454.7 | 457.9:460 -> 0.03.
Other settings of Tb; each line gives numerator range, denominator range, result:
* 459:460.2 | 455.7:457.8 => 0.96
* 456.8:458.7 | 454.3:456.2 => 1.02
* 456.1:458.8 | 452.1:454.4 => 1.01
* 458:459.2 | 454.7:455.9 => 1.02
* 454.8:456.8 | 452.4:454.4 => 1.00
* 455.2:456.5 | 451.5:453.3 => 0.98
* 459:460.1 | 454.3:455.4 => 0.97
